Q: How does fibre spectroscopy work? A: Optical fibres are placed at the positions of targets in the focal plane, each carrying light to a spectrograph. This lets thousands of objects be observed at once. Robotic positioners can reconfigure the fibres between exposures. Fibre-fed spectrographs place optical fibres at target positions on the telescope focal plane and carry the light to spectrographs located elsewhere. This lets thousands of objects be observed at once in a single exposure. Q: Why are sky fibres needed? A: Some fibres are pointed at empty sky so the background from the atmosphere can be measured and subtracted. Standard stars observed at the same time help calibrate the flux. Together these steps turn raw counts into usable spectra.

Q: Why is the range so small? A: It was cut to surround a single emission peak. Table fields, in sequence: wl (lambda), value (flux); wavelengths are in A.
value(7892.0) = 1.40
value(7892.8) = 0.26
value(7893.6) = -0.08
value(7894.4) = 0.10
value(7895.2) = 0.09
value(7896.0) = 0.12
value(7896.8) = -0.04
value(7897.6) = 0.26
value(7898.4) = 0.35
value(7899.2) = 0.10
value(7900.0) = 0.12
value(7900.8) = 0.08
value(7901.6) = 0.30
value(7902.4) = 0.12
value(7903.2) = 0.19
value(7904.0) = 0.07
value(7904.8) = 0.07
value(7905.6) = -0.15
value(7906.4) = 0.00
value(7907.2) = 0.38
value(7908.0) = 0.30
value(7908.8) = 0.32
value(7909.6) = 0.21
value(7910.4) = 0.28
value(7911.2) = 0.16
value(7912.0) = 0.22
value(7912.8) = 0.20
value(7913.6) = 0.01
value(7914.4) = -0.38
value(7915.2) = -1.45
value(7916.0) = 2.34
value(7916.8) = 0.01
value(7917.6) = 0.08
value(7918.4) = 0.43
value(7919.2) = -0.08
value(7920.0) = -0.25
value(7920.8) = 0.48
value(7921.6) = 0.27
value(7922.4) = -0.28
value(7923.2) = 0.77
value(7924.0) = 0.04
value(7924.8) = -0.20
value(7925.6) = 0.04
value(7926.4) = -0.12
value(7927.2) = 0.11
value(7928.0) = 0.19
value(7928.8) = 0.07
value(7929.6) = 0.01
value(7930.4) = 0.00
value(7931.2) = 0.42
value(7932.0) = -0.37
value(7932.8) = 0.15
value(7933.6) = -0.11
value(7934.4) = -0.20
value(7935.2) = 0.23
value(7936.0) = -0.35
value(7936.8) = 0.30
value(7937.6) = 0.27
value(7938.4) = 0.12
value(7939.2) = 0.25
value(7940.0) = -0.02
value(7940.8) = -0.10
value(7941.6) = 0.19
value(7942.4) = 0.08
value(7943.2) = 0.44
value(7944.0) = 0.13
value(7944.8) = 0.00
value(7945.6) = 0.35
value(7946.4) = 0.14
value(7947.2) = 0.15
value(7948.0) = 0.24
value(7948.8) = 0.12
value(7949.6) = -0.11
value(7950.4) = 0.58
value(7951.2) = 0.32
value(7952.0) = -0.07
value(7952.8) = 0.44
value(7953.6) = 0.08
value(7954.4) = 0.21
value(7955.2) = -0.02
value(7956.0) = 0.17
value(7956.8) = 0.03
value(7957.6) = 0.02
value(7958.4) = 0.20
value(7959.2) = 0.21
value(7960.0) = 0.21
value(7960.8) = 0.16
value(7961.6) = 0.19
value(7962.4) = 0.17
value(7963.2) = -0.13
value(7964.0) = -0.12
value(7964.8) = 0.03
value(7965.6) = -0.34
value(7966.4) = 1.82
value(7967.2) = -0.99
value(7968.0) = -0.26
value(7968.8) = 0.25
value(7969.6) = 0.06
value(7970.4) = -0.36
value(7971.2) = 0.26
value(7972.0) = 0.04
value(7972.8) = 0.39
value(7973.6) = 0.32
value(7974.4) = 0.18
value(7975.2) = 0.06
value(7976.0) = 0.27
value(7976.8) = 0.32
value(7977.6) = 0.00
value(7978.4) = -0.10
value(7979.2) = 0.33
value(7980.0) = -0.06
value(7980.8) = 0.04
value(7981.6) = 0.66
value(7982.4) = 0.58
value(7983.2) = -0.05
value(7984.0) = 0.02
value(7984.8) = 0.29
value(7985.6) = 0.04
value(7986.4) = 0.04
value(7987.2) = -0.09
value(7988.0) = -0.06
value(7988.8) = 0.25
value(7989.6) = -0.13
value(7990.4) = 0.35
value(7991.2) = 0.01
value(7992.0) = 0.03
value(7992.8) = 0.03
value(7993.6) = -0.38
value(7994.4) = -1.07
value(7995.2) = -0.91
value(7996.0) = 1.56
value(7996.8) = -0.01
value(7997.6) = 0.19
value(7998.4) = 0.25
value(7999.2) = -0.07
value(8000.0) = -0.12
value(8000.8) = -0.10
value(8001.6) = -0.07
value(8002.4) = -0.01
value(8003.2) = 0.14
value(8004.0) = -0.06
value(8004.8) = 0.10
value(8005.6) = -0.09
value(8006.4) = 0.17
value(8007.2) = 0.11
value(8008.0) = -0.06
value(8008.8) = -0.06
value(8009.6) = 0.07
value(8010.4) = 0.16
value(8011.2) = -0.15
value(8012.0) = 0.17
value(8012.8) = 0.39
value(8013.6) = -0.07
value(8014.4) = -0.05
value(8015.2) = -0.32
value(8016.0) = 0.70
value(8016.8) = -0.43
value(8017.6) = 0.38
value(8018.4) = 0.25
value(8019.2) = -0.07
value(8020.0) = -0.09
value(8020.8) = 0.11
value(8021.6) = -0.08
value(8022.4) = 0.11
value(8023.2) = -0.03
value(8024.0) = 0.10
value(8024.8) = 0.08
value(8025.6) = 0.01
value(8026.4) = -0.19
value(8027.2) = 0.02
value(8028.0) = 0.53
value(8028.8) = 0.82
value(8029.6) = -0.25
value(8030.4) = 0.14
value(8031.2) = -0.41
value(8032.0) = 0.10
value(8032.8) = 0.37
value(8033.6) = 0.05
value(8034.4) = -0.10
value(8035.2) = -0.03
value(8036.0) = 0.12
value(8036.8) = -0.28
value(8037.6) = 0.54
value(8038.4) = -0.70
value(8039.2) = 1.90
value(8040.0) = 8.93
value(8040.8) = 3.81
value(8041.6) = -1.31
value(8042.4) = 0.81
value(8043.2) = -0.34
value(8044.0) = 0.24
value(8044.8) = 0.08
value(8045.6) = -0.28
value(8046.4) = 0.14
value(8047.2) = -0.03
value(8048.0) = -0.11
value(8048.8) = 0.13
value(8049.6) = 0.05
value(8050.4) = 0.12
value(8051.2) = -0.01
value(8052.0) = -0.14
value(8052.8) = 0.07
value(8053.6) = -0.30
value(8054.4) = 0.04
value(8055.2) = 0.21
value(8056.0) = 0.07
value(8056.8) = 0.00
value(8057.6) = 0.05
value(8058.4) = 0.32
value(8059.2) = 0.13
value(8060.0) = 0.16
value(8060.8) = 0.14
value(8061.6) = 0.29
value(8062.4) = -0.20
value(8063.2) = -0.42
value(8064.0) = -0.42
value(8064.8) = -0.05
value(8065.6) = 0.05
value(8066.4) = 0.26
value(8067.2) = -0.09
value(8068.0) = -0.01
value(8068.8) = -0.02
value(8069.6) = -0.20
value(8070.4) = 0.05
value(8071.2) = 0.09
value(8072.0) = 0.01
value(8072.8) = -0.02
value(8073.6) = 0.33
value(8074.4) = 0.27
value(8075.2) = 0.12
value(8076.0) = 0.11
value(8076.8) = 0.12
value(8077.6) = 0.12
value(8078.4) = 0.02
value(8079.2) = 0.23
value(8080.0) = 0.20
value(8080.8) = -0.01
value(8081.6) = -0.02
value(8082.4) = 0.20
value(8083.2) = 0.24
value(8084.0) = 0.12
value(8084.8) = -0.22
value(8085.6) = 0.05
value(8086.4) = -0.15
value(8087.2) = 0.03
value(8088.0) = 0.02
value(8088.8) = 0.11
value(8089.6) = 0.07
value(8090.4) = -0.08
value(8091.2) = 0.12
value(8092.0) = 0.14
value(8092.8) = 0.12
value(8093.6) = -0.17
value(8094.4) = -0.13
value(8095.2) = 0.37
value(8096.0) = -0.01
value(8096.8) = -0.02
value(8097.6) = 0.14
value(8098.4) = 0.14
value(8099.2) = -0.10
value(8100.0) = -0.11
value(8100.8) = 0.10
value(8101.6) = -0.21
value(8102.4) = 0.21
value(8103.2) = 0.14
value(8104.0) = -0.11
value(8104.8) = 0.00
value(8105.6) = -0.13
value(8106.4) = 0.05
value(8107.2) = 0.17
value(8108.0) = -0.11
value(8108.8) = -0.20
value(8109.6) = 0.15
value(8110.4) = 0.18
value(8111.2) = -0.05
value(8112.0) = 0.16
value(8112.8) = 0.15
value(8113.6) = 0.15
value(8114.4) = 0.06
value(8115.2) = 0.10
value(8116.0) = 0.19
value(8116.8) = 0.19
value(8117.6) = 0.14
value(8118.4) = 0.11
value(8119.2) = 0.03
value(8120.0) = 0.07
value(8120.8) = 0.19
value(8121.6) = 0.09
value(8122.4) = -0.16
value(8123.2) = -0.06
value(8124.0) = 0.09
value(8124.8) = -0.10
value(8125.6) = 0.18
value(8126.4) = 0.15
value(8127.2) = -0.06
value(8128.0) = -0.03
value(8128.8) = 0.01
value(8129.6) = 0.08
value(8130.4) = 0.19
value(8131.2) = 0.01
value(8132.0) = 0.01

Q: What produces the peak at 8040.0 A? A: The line [O II]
